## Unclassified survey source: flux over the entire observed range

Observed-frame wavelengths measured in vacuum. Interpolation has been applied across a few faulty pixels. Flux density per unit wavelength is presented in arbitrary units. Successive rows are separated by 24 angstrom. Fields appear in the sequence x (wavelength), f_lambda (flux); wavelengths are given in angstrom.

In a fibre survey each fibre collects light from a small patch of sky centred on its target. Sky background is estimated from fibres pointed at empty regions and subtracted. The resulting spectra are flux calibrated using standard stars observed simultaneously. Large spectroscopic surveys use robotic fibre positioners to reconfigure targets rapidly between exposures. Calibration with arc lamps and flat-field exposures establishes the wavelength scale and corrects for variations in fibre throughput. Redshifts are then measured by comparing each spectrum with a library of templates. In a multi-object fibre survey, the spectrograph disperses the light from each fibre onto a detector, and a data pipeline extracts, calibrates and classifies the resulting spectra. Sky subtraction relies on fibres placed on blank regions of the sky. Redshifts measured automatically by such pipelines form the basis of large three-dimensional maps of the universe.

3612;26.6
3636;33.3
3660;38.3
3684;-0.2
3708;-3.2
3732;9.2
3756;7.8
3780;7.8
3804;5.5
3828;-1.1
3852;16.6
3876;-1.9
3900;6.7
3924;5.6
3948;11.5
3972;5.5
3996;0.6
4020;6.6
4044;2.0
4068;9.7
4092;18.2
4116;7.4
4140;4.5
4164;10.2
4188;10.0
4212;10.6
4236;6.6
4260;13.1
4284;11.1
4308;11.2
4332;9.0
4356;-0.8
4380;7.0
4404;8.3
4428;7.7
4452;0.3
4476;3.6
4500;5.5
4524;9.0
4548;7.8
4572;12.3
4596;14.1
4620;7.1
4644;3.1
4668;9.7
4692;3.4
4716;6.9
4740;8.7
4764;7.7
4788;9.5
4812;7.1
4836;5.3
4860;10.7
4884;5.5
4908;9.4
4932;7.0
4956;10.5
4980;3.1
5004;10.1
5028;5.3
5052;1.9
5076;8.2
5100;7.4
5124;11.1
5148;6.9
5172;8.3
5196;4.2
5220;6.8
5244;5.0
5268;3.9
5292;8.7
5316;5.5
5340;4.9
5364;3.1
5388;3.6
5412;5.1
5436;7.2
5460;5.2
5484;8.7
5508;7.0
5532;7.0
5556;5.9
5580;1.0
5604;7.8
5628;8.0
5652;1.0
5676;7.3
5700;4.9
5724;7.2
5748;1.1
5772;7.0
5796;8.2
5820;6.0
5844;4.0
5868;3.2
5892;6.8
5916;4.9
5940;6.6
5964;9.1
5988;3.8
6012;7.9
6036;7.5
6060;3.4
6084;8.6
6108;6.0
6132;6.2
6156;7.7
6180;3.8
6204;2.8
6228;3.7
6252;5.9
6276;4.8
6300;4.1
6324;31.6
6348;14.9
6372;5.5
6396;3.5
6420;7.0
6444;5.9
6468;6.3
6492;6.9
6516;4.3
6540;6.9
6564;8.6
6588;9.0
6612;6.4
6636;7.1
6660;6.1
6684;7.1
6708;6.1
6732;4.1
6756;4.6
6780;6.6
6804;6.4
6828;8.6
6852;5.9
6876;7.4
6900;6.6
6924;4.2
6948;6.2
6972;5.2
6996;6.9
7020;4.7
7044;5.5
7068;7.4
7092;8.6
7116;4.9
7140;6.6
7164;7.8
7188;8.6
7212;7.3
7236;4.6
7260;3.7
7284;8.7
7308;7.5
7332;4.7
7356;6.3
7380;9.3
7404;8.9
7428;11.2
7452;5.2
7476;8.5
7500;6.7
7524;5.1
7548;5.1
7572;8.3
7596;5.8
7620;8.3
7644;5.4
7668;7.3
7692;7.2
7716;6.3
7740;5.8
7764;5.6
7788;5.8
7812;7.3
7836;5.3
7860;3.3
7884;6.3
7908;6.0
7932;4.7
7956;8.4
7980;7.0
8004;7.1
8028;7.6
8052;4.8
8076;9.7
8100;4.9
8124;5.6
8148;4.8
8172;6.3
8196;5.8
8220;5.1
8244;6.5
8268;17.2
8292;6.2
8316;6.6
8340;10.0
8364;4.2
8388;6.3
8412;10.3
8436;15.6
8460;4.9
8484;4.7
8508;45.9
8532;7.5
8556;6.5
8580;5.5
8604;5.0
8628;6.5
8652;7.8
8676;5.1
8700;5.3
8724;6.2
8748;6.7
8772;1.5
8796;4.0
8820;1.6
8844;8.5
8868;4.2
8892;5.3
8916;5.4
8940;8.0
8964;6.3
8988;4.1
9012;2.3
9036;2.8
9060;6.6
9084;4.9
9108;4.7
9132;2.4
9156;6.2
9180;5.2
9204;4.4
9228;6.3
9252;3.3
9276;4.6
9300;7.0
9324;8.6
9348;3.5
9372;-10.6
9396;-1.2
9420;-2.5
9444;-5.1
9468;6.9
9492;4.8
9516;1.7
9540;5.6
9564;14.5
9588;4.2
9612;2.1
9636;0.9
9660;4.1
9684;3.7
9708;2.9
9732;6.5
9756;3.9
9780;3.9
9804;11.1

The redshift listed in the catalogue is 0.699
